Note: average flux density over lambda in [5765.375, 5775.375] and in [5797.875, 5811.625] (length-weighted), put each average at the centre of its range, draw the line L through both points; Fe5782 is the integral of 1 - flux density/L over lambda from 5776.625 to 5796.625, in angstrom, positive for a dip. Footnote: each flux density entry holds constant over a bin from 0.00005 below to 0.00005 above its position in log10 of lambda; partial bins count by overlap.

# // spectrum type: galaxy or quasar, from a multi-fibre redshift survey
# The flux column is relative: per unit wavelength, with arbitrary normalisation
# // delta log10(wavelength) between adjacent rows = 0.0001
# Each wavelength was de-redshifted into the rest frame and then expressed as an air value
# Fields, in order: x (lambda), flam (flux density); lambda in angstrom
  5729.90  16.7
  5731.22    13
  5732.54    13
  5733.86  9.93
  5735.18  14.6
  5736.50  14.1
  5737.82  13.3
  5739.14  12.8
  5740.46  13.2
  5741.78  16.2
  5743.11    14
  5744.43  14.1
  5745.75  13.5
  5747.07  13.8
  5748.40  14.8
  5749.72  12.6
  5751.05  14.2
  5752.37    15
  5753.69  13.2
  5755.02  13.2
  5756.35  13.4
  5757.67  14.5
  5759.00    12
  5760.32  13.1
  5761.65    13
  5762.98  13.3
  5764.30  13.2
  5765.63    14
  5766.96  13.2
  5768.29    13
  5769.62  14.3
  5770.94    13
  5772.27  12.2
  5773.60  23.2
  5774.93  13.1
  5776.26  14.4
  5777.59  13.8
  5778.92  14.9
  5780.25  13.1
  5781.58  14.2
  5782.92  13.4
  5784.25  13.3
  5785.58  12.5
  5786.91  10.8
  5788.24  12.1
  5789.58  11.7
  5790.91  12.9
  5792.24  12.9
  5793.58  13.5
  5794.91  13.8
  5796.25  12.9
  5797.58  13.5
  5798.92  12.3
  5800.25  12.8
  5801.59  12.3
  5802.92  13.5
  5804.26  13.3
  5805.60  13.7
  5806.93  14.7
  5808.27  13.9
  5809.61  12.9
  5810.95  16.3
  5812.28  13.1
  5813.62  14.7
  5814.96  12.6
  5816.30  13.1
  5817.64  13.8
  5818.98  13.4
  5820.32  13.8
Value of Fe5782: 1.4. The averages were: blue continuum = 14.6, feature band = 13.1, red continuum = 13.6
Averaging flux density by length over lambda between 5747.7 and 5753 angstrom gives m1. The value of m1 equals 14.1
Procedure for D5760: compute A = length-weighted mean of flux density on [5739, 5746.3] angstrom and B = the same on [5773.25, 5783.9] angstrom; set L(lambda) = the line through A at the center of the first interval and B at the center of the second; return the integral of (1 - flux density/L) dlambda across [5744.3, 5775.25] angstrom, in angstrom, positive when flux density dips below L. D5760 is 1.1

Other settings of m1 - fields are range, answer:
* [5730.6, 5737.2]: 12.9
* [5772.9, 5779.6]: 15.9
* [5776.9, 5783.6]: 13.9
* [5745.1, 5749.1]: 14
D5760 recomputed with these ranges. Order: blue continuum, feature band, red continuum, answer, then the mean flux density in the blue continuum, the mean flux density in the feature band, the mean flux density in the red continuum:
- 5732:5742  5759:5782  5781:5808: -1.5 angstrom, 13.3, 14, 13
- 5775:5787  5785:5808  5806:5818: 1.3 angstrom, 13.5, 12.9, 13.9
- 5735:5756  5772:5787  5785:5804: -1.4 angstrom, 13.9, 14.2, 12.7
